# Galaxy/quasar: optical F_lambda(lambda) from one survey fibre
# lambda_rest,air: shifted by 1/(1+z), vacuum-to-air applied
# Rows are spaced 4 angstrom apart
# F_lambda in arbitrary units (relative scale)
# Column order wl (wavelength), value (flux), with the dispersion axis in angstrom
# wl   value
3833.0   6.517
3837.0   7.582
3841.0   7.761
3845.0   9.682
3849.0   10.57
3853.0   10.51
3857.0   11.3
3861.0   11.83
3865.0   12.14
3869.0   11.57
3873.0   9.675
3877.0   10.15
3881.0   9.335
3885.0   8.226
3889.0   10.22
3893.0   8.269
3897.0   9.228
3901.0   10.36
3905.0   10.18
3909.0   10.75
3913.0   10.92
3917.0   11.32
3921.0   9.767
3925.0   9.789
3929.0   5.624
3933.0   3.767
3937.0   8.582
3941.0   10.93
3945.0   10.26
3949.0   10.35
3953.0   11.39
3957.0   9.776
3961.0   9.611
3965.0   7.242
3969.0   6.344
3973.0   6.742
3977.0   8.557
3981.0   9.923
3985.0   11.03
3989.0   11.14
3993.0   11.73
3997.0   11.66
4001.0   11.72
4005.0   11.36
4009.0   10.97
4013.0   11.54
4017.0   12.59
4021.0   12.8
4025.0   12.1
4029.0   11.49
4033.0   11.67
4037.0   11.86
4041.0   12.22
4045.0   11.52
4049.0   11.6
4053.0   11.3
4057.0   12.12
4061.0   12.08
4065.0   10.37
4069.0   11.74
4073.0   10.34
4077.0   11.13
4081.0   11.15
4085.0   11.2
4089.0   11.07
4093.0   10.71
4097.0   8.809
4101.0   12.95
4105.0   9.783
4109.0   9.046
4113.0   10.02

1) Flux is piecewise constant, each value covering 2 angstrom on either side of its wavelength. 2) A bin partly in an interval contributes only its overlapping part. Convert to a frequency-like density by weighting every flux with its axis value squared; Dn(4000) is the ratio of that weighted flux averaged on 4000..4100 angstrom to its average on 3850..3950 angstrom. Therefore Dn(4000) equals 1.3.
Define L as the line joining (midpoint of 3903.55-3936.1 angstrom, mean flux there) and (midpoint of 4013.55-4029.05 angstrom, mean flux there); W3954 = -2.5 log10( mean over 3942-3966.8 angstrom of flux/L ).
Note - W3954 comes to 0.026 mag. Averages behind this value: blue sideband 8.98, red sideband 12.3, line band 9.84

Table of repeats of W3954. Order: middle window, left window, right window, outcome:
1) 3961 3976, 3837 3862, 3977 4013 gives 0.44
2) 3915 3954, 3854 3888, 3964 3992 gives 0.05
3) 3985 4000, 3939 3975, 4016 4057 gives -0.11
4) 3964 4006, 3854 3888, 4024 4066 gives 0.16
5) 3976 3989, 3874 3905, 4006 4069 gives 0.08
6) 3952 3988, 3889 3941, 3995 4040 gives 0.18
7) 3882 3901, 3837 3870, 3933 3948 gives 0.08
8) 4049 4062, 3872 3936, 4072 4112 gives -0.14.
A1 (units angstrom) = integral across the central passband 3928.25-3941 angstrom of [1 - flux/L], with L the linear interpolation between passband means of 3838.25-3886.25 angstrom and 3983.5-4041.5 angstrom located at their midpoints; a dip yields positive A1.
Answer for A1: 4.8 angstrom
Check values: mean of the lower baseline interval 10.2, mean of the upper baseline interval 11.7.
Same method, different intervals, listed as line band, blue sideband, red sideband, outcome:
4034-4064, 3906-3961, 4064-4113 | -4.0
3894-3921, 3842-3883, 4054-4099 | 0.9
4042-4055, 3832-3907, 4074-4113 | -1.4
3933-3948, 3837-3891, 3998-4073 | 2.4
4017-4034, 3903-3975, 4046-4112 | -3.1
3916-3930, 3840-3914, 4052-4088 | 1.6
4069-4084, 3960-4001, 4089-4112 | -1.3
